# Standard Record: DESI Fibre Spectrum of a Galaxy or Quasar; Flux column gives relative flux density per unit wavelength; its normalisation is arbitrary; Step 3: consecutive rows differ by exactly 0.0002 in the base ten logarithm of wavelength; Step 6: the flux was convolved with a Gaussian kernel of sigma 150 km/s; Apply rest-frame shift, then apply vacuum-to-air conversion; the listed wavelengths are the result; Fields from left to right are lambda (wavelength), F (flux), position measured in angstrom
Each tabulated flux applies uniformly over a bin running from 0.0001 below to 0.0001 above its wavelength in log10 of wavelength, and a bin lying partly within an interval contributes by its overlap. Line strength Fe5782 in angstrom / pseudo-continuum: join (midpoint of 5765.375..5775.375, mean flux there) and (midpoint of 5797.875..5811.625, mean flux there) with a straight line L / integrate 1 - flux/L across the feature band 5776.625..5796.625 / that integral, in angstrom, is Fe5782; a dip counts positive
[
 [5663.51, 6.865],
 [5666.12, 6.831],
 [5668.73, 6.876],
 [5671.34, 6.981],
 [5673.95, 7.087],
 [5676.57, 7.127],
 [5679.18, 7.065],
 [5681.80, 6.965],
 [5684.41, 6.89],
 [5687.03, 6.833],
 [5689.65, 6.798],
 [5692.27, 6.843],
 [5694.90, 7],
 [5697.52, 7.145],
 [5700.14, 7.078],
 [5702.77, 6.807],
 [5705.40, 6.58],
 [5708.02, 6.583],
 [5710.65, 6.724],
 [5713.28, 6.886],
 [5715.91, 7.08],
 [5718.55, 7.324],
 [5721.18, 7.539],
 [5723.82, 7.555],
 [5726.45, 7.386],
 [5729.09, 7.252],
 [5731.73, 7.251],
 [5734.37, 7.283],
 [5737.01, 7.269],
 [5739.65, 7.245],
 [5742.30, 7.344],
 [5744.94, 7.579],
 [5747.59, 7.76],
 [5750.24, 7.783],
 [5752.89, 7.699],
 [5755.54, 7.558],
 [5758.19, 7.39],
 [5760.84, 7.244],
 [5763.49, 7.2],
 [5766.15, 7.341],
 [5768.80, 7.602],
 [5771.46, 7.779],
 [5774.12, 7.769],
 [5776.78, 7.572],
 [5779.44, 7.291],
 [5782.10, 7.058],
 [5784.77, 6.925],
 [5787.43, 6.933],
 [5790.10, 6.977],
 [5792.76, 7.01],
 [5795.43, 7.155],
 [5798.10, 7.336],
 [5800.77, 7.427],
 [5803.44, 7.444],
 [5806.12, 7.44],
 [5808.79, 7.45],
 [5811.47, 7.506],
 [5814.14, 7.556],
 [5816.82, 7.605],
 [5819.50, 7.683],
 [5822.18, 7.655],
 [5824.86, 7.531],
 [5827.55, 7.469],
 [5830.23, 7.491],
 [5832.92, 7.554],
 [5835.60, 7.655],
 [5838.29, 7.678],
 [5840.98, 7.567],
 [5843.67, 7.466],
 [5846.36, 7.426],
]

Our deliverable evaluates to 1.2 angstrom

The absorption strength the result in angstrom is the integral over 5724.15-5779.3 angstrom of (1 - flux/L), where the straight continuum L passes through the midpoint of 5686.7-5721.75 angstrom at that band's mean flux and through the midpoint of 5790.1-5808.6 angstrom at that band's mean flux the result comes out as -2.72 angstrom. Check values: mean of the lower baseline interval 6.93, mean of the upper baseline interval 7.29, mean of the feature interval 7.46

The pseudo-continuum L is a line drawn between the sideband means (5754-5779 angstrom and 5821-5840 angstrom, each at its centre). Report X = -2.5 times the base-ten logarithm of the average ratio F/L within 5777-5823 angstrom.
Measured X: 0.03 mag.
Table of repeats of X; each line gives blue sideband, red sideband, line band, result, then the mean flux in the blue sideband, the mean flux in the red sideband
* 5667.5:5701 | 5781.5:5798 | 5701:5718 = 0.03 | 6.98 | 7.03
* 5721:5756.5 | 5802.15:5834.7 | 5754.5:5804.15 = 0.03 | 7.46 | 7.53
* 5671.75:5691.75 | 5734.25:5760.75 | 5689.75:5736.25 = 0.02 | 6.96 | 7.49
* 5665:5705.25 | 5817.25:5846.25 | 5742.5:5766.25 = -0.04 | 6.94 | 7.57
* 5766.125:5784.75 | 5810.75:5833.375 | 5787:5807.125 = 0.04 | 7.46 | 7.56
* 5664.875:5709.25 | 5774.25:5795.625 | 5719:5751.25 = -0.06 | 6.91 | 7.15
